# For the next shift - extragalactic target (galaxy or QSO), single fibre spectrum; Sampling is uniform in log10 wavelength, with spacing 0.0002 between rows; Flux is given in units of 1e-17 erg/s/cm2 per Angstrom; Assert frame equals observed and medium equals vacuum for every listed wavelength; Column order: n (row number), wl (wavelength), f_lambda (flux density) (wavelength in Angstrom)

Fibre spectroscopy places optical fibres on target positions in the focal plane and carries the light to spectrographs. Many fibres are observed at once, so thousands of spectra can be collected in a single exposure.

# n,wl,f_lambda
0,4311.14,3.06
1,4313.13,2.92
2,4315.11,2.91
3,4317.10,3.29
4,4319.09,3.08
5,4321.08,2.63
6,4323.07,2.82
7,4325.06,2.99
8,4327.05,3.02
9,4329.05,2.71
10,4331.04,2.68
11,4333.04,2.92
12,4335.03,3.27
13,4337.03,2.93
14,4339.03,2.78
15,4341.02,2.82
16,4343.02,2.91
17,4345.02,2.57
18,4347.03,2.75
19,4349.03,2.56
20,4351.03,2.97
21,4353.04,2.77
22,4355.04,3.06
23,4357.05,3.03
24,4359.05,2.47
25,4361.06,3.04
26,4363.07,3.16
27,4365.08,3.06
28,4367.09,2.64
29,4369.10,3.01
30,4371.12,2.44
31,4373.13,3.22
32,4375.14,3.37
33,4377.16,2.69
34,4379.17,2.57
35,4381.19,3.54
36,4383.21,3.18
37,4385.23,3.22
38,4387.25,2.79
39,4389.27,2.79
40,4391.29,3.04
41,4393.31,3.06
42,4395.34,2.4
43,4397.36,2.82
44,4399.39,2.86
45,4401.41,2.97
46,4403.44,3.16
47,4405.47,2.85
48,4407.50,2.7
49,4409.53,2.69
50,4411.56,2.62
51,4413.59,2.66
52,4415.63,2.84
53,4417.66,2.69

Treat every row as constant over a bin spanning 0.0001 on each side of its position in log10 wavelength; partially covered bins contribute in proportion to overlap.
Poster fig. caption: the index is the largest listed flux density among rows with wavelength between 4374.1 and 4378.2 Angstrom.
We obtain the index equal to 3.37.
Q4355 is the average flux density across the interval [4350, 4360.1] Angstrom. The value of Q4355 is 2.86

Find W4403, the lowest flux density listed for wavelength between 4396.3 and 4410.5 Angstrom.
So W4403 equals 2.69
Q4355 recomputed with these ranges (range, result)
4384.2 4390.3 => 2.94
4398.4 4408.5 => 2.91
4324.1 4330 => 2.91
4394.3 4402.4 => 2.76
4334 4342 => 2.95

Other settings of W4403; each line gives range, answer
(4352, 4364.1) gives 2.47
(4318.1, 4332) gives 2.63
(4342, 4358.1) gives 2.56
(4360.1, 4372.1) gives 2.44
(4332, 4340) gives 2.78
